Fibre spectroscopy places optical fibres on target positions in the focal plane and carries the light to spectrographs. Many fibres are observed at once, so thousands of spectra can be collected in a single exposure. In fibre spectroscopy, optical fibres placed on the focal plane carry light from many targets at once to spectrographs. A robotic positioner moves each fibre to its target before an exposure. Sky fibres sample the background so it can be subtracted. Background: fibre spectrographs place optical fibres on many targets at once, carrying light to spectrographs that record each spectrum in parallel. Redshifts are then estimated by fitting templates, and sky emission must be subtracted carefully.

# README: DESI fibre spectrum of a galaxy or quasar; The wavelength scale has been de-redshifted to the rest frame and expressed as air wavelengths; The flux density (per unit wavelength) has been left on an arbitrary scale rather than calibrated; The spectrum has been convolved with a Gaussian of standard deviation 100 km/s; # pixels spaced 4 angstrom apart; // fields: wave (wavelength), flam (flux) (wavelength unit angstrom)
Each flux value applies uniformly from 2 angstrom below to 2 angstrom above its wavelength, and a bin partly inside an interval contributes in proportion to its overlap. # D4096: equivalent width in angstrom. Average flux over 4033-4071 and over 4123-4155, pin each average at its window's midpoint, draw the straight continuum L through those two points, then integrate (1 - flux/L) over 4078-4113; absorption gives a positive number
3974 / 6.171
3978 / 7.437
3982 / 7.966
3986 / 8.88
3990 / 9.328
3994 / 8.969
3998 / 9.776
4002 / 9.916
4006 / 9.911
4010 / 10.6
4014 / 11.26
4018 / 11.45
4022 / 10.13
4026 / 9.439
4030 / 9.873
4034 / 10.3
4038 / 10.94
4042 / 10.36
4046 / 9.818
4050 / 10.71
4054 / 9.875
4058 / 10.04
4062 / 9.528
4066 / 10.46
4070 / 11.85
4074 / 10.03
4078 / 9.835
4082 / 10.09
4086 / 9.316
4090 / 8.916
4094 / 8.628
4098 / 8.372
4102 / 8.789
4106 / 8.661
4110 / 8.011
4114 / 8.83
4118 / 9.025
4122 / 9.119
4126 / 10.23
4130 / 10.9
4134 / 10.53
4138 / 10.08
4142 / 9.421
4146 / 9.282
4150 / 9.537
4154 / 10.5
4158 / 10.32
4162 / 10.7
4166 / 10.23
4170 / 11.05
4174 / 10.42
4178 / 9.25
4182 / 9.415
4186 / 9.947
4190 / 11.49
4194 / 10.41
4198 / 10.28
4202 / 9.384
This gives 4.4 angstrom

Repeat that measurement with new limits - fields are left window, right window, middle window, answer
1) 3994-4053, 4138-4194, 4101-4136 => 2.8 angstrom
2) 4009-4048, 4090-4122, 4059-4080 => -1.9 angstrom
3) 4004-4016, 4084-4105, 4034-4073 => -2.9 angstrom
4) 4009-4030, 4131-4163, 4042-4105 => 3.5 angstrom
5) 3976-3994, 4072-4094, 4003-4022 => -4.2 angstrom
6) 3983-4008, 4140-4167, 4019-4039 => -1.3 angstrom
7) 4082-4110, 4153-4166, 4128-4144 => -0.6 angstrom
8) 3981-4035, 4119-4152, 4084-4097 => 1.3 angstrom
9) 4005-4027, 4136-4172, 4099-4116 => 2.8 angstrom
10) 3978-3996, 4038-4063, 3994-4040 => -4.5 angstrom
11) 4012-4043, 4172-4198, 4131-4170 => 0.4 angstrom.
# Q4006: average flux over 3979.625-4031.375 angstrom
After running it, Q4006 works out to 9.79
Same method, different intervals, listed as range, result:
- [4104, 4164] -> 9.68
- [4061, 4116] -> 9.38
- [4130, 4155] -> 9.95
